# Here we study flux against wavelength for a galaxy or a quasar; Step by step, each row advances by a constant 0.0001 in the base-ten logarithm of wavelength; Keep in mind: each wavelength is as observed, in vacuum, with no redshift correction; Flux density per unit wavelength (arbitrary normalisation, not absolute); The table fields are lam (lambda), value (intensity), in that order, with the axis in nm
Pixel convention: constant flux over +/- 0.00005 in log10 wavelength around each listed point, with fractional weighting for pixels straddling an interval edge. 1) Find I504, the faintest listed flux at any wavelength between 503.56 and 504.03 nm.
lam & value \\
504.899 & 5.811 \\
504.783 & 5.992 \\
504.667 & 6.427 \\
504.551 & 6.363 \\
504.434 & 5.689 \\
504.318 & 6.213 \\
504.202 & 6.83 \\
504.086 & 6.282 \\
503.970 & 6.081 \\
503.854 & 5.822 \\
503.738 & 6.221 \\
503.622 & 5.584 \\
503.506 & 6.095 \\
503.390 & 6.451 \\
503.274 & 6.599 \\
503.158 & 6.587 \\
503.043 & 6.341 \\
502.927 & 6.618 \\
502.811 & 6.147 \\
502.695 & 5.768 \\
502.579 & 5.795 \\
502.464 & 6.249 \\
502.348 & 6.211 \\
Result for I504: 5.584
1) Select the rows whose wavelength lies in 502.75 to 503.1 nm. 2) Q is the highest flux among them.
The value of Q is 6.618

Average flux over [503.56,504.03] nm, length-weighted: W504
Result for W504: 5.93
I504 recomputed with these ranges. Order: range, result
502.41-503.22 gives 5.768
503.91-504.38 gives 6.081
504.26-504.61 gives 5.689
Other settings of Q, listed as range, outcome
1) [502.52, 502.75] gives 5.795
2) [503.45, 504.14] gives 6.282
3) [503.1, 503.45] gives 6.599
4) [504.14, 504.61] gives 6.83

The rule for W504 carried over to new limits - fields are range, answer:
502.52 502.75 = 5.8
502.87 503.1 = 6.47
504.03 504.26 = 6.56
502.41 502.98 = 6.11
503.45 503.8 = 5.96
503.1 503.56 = 6.44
